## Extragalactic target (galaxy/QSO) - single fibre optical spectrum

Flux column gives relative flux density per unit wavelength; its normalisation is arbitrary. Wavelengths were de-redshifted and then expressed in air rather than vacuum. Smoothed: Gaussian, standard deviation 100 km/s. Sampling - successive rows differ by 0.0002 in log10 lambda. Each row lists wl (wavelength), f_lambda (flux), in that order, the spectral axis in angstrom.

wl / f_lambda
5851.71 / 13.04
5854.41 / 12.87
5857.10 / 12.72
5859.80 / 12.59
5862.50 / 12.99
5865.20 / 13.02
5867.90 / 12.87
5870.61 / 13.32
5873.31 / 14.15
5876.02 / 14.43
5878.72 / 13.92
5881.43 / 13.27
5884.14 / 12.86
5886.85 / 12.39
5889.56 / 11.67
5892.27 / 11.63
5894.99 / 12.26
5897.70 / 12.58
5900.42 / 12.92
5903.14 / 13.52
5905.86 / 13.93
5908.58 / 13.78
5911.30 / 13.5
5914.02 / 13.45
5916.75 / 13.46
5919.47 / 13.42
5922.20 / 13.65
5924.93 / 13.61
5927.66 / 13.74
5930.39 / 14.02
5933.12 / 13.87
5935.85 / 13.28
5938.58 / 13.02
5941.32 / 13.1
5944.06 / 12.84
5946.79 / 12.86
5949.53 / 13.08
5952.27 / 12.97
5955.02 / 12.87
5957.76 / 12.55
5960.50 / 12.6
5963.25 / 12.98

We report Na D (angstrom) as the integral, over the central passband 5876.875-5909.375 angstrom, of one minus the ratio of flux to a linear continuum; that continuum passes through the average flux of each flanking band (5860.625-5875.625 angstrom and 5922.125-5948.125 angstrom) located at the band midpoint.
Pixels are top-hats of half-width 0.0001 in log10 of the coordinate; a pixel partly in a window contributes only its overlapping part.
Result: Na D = 1.1 angstrom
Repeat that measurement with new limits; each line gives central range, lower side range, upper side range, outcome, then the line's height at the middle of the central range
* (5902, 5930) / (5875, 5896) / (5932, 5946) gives -1.28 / 13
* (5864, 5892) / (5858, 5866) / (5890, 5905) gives -0.90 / 12.7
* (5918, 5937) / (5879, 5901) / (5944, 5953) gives -1.28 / 12.8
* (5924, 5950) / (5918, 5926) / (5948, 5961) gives -0.24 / 13.2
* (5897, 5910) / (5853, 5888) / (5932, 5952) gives -0.22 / 13.2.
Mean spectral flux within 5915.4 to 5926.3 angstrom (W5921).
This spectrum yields 13.5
